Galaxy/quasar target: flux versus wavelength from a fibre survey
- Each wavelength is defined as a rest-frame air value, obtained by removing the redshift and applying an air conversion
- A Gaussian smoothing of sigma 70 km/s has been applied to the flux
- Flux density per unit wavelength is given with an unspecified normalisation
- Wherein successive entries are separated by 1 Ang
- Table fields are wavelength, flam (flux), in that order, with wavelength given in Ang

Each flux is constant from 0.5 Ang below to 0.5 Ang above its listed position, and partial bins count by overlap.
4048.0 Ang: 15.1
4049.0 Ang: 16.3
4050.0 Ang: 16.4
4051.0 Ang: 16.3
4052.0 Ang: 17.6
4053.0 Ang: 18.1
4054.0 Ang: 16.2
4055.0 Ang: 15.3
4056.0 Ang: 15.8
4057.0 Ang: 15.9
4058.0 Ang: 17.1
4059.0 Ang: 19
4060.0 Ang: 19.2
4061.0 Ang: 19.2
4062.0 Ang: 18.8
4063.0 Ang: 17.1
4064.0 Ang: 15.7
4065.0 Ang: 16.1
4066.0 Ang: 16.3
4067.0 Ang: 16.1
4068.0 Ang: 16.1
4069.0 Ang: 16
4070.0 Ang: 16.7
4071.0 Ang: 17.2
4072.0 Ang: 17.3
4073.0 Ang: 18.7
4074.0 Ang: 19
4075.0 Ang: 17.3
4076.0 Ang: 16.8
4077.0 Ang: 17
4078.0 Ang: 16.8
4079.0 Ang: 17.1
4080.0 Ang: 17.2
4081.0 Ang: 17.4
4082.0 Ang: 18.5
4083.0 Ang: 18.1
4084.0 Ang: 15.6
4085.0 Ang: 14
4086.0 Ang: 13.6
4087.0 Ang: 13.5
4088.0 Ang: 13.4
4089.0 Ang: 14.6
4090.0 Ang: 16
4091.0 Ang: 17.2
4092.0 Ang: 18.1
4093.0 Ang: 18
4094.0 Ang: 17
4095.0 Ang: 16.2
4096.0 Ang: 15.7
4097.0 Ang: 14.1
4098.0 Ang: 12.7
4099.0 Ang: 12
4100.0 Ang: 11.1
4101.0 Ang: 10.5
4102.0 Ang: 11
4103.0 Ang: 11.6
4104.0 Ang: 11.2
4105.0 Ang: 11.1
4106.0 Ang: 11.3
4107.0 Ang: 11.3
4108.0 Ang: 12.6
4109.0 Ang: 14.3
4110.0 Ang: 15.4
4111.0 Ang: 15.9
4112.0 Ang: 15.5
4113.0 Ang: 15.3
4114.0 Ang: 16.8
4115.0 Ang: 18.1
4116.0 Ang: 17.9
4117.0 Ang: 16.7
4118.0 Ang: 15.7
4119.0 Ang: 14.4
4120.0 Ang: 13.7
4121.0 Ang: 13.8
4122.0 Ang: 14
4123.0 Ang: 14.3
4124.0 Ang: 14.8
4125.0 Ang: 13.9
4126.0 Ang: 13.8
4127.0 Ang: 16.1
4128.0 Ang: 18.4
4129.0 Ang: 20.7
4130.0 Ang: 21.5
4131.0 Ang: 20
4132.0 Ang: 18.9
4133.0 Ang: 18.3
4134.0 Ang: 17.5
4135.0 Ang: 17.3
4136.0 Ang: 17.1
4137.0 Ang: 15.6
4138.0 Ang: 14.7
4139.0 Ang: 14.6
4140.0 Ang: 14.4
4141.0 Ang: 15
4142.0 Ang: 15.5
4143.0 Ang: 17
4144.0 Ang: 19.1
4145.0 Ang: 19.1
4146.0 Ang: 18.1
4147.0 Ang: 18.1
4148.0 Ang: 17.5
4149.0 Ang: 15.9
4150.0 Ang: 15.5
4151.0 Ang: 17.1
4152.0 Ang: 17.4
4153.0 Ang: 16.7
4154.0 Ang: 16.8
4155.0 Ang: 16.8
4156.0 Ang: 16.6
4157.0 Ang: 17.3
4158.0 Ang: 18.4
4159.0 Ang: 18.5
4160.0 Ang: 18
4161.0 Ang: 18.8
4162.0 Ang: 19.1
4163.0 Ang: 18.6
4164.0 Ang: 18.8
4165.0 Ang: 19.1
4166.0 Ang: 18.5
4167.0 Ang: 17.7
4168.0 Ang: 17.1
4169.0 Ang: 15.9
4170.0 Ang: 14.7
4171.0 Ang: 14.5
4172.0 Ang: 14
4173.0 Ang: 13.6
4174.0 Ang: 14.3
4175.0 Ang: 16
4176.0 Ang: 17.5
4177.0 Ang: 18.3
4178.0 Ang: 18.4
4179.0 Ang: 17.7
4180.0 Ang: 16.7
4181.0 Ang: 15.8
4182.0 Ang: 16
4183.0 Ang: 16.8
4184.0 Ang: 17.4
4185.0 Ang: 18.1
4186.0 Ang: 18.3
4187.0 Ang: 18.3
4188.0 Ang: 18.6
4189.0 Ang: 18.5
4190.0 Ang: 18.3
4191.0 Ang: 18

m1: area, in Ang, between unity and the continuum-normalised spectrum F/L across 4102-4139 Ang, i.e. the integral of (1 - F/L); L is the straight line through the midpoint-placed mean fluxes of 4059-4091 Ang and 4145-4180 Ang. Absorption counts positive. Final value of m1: 3.2 Ang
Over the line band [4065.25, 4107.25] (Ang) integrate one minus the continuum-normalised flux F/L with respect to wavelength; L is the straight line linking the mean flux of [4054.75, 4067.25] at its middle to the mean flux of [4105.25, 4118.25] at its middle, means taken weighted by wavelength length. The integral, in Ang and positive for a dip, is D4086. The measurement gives 2.2 Ang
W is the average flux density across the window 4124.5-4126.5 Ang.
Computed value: 13.9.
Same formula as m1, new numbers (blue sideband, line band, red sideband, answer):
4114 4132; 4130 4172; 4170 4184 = -2.5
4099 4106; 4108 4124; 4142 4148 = -2.5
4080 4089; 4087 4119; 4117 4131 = 2.6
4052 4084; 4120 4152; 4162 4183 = 0.4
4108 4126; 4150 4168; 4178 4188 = -1.3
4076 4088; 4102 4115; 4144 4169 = 2.4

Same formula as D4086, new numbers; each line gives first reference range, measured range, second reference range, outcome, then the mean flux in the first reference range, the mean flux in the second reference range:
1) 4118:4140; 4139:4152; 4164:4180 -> -0.3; 16.3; 16.6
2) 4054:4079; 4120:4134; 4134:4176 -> 0.1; 17.1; 16.8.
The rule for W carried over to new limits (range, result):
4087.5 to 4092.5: 15.9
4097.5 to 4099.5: 12.3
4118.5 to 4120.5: 14.1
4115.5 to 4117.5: 17.3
